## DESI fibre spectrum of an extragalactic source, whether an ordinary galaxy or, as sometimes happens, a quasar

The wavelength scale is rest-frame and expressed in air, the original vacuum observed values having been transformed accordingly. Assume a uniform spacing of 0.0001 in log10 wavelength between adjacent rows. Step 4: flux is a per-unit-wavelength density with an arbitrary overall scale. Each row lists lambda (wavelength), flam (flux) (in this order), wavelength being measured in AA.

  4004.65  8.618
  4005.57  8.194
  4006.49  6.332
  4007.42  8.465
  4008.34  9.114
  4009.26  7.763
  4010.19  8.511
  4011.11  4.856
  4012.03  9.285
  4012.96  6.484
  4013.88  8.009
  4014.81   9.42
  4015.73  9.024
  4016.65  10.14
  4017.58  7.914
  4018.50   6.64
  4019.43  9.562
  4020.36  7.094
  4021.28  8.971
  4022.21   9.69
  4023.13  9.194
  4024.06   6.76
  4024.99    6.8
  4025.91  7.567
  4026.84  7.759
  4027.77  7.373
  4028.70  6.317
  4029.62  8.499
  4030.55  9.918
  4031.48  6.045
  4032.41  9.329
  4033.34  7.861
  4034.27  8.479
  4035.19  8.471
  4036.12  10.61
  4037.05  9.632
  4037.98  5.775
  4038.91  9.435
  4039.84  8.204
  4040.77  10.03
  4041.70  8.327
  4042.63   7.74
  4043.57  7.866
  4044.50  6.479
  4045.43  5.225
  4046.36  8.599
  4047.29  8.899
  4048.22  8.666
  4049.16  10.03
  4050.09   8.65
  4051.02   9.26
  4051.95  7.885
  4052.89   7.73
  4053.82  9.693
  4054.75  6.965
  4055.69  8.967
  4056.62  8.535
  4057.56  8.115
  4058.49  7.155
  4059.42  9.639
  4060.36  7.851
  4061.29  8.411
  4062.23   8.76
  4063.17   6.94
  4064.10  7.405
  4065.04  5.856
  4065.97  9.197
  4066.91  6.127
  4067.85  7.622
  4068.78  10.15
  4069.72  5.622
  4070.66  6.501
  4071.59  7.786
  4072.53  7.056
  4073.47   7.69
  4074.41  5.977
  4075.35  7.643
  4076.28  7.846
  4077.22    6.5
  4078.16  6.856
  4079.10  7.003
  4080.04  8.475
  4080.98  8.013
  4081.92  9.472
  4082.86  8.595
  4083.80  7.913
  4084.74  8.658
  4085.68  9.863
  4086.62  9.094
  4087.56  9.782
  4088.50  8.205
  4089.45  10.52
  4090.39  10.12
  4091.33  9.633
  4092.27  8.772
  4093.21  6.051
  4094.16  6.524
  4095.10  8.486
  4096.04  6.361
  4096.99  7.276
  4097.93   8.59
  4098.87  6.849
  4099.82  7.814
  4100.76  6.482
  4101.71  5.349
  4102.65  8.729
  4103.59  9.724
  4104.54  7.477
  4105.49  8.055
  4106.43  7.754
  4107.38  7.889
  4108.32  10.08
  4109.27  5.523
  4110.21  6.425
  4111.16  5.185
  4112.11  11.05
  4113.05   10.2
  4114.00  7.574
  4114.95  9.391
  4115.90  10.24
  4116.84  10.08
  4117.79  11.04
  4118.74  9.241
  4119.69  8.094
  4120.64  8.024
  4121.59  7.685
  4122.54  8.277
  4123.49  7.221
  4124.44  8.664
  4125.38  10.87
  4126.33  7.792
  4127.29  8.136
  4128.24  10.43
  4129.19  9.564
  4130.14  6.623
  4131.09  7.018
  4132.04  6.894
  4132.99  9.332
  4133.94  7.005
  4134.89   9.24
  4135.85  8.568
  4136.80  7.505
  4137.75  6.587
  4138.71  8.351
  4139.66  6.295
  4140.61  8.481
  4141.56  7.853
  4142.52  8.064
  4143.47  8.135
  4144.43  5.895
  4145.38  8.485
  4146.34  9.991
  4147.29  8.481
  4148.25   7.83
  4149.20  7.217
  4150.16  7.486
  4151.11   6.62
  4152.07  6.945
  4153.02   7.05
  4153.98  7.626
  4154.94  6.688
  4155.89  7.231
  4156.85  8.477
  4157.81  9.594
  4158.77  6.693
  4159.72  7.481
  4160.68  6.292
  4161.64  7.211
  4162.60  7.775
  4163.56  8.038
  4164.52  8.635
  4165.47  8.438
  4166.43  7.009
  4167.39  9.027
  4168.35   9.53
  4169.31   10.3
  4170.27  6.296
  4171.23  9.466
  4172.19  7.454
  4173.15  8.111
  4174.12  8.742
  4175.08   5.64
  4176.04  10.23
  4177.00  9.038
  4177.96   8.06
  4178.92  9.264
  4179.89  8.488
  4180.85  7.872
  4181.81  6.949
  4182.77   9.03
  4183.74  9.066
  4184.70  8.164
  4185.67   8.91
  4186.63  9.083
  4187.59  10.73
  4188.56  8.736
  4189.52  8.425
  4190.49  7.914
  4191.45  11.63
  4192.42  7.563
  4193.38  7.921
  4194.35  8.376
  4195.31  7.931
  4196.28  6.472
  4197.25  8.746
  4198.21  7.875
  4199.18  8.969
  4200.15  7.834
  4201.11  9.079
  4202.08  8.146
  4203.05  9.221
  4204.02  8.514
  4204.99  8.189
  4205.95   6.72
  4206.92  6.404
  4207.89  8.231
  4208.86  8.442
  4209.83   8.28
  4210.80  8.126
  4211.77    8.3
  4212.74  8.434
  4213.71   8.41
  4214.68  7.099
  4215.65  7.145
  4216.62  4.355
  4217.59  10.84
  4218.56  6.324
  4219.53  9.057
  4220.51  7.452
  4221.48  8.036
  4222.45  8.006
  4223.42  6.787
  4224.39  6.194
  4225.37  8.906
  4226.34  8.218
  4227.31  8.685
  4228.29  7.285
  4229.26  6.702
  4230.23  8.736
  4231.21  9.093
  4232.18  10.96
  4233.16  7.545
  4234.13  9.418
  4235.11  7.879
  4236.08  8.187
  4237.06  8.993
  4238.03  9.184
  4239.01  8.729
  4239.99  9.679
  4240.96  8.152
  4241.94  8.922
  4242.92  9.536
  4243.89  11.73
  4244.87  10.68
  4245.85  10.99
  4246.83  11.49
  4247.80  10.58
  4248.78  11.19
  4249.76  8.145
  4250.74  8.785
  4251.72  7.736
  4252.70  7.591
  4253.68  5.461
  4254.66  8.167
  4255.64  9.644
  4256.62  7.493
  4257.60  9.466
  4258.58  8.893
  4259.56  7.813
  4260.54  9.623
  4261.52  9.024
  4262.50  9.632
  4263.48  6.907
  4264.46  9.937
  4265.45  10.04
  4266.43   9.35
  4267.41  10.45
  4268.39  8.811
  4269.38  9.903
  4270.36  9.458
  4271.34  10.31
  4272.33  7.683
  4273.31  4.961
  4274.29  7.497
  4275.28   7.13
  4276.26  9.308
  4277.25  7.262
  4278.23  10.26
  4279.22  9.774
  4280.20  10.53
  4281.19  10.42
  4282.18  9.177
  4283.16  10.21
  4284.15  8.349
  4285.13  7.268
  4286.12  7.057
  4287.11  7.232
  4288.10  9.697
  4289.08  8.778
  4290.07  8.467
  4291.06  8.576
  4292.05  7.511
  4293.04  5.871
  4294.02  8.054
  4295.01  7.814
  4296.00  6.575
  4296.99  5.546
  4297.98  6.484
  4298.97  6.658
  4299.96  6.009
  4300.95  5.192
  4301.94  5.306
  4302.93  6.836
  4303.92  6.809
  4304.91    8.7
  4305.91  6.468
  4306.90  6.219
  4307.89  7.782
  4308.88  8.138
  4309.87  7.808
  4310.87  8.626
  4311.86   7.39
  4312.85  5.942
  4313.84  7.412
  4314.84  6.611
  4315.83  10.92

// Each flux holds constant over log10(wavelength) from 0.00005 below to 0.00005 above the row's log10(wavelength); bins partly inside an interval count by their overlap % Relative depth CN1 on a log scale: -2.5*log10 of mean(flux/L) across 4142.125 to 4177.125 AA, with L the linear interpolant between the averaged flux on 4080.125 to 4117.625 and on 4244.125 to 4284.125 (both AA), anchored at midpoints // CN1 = 0.09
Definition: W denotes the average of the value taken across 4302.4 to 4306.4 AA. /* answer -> 7.18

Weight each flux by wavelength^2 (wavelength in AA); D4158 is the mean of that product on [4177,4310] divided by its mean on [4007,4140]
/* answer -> 1.11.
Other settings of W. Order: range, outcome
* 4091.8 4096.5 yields 7.24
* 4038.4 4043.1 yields 8.71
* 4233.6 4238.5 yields 8.73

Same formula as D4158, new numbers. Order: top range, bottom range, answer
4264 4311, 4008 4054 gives 1.11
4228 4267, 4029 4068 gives 1.21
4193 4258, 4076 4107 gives 1.11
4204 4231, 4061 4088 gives 1.07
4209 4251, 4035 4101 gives 1.16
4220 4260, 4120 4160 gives 1.15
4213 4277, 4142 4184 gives 1.12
